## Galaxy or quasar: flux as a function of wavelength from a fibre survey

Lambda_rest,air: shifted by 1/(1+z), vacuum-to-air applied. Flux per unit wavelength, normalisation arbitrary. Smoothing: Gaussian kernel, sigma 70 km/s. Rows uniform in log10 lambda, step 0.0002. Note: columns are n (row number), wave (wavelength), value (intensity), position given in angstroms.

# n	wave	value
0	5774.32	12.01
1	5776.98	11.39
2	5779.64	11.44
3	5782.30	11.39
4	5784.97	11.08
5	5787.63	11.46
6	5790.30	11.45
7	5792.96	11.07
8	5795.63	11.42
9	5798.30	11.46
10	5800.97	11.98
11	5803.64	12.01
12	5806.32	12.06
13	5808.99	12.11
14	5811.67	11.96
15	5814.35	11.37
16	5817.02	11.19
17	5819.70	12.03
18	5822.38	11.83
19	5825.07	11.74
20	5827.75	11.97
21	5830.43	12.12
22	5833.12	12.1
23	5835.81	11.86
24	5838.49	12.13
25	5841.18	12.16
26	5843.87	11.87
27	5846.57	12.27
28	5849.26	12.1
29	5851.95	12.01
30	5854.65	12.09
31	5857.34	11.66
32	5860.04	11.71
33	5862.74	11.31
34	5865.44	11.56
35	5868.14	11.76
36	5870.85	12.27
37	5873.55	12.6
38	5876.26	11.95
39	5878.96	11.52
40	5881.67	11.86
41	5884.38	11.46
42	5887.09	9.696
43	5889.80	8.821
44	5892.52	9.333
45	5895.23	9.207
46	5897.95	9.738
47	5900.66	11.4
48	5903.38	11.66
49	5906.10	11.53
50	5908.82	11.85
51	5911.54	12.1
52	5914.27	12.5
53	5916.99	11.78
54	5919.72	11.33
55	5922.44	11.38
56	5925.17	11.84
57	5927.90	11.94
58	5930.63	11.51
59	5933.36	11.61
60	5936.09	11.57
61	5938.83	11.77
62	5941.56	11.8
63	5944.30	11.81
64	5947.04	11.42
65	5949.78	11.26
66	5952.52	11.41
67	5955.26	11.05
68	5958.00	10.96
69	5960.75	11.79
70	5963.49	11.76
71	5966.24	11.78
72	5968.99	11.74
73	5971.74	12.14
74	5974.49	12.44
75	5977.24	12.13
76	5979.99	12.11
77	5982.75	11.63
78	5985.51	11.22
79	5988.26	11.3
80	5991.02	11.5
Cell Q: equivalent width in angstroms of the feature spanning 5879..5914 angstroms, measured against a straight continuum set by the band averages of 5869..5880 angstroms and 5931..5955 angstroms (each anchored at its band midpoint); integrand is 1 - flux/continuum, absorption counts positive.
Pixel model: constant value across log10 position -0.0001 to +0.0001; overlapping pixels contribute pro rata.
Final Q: 3.2 angstroms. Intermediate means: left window 12.1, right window 11.6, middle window 10.8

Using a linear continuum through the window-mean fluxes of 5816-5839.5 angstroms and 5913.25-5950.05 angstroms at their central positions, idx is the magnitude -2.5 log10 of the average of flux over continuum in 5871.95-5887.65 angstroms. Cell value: 0.02 mag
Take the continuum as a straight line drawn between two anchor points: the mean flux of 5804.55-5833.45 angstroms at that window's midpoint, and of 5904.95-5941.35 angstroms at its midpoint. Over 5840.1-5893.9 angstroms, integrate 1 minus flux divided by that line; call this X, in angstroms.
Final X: 1.4 angstroms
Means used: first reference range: 11.9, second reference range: 11.8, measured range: 11.5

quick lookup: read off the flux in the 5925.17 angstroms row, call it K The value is 11.84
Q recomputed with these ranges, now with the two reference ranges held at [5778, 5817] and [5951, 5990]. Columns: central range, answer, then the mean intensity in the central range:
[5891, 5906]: 1.6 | 10.4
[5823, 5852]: -1.1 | 12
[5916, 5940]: 0.0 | 11.6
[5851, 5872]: -0.3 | 11.8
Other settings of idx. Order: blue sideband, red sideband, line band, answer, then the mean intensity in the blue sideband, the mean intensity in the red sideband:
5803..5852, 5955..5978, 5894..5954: 0.03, 11.9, 11.8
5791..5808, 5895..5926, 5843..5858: -0.04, 11.7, 11.4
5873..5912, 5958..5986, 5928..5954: -0.01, 10.9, 11.8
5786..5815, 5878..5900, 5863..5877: -0.14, 11.7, 10.2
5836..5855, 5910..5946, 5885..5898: 0.25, 12.1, 11.8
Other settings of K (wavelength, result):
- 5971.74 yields 12.14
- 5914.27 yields 12.5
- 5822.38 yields 11.83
